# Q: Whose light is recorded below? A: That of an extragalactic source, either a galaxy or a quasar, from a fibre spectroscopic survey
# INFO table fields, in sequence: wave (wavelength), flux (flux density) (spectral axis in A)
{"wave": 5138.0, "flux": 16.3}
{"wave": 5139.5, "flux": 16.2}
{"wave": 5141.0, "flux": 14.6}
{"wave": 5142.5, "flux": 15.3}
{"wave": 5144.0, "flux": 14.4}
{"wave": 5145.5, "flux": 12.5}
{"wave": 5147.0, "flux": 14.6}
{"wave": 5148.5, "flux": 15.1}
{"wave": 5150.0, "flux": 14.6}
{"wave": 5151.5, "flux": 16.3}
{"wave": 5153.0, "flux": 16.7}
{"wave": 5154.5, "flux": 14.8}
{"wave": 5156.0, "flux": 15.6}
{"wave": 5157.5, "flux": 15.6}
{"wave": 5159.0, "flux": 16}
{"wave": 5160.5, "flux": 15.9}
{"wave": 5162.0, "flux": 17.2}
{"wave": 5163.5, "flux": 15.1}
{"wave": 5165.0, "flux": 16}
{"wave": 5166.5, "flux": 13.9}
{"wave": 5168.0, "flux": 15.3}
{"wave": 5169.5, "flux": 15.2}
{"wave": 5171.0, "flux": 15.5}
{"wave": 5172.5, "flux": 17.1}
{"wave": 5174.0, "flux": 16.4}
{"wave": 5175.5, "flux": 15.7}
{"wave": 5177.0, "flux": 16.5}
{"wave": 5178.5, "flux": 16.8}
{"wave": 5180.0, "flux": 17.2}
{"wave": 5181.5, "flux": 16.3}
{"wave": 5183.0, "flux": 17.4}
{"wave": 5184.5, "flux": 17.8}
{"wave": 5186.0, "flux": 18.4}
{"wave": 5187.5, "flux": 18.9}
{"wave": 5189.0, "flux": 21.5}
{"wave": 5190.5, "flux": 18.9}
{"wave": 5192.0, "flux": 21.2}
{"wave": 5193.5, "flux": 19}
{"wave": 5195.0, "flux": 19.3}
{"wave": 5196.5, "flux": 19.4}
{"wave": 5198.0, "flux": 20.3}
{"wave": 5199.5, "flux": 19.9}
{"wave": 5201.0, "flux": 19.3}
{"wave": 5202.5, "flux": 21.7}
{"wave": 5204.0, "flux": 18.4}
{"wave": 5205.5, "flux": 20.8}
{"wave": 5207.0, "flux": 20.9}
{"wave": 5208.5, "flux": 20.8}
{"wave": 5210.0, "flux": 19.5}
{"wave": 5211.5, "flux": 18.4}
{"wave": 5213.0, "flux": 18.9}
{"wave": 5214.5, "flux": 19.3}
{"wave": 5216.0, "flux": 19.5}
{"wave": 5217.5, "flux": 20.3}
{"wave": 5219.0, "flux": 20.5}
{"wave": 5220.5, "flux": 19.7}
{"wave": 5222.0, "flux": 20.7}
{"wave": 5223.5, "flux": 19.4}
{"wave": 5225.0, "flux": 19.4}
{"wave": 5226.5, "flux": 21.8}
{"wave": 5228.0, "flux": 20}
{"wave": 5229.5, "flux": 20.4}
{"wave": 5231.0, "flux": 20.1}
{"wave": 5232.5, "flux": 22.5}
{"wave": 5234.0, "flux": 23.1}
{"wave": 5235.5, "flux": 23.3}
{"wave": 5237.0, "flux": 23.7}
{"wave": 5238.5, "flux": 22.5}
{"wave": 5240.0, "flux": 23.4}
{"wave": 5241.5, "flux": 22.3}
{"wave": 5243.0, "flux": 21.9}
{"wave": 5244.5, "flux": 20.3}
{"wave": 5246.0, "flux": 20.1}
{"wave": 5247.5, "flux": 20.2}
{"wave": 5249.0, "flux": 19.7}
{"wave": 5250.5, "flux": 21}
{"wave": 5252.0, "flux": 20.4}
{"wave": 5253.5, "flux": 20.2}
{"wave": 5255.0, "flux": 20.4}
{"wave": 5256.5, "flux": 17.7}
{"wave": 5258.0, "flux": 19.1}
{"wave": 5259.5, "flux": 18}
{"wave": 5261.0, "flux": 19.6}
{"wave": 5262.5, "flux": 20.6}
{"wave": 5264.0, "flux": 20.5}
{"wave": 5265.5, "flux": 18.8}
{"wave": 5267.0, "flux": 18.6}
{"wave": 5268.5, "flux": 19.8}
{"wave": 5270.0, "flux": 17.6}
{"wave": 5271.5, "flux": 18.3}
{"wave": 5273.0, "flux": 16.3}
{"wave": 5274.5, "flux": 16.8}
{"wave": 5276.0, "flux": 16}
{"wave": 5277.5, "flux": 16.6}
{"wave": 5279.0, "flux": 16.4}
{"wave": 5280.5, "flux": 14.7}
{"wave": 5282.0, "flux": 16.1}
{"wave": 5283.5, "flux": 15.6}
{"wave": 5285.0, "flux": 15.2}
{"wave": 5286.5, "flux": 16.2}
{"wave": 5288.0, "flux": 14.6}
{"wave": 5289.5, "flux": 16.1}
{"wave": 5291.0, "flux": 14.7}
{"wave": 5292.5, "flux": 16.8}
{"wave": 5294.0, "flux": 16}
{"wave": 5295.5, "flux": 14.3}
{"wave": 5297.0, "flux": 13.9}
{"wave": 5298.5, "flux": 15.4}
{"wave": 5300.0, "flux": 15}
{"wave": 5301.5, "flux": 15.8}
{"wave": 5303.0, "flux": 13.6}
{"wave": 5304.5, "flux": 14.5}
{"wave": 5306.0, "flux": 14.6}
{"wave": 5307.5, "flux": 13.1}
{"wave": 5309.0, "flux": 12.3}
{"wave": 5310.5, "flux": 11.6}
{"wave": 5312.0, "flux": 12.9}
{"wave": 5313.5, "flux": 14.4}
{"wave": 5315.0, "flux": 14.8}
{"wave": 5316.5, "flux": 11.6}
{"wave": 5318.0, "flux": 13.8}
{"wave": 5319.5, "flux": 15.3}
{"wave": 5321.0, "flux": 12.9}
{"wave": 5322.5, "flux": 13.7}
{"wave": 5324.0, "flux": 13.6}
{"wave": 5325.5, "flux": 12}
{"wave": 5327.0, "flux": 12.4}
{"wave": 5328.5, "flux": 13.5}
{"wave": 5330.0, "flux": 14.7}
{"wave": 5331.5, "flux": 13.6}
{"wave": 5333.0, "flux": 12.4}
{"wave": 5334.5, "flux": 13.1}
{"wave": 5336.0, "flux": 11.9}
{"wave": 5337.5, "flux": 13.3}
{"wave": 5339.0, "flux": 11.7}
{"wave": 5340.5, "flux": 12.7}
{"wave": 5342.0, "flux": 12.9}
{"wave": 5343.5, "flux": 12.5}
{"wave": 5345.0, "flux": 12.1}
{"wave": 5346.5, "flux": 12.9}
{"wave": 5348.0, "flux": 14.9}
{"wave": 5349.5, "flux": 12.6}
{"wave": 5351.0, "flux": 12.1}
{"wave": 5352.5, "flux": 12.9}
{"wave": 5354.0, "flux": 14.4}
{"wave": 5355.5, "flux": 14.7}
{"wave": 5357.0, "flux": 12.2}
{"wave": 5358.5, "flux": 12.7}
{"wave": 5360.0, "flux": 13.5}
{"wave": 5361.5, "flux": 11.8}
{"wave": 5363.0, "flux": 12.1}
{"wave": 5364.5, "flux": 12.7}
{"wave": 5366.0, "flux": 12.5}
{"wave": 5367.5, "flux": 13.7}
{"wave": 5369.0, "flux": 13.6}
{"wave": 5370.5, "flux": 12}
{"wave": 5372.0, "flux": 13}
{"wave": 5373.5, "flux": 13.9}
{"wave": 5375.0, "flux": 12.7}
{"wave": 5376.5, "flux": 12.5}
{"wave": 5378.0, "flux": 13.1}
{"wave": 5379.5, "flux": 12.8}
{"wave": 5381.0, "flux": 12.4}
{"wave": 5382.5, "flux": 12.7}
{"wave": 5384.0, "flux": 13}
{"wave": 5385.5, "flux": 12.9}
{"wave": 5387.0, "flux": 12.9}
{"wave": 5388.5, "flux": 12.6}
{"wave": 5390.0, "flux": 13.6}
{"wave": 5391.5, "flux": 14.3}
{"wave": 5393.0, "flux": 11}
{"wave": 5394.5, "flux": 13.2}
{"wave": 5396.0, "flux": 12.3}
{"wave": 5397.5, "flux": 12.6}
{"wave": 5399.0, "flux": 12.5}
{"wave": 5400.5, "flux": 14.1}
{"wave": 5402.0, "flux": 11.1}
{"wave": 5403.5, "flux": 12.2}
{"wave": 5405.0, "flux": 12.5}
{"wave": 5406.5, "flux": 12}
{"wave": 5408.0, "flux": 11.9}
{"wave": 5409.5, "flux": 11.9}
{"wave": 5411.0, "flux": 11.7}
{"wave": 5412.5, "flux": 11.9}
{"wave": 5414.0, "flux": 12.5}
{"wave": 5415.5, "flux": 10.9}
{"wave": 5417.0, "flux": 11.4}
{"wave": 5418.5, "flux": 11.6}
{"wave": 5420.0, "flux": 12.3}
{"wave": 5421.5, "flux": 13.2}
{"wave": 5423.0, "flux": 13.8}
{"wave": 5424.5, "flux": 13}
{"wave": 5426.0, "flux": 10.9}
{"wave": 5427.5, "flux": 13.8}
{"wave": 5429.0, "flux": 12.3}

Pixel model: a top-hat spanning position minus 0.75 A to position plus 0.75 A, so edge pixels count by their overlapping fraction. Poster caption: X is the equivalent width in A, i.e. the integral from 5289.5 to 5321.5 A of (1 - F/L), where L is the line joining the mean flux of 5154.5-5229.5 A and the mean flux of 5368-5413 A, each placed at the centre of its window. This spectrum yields 1.8 A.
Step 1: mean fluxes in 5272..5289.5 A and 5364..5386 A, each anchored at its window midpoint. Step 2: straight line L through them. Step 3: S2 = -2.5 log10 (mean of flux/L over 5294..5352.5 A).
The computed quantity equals 0.09 mag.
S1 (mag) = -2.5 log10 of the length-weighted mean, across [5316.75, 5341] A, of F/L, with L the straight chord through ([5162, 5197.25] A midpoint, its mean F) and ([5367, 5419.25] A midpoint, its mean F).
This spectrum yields 0.07 mag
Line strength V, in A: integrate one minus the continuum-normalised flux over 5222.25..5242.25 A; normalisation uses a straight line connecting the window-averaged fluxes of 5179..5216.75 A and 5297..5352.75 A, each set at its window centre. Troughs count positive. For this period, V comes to -4.52 A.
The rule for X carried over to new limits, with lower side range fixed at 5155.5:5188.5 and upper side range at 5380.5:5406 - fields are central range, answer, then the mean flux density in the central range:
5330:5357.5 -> 1.1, 13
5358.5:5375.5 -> 0.4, 12.9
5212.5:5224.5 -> -3.2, 19.8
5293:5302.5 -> -0.5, 15.1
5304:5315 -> 0.5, 13.4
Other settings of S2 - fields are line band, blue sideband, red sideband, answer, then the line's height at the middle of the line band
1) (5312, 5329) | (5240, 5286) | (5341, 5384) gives 0.15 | 15.4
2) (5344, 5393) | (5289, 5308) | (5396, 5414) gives 0.02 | 13.2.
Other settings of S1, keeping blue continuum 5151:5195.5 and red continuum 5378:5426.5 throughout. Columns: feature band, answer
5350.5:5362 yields 0.02 mag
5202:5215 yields -0.22 mag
